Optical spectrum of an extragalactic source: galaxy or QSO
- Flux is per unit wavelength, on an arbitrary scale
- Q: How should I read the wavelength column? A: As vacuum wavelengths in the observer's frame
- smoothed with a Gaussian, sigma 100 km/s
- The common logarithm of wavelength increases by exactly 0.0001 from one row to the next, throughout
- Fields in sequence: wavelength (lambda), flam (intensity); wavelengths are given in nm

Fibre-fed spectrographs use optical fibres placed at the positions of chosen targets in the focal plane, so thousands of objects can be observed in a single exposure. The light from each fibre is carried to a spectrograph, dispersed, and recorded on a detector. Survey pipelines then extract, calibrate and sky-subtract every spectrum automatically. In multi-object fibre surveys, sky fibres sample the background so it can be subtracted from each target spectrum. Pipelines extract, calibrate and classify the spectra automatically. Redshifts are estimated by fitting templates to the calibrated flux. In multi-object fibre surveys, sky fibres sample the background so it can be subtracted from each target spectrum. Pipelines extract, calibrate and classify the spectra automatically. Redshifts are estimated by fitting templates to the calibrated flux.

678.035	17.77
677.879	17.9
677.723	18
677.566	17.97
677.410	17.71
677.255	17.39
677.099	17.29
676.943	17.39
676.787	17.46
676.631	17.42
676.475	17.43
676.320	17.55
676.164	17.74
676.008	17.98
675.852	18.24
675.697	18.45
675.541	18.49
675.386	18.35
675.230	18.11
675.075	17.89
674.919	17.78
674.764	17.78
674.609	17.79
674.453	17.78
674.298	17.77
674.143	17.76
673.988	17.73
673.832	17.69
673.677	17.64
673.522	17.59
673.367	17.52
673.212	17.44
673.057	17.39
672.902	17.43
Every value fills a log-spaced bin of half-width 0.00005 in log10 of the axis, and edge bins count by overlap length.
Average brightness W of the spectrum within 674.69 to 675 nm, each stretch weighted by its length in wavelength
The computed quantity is 17.8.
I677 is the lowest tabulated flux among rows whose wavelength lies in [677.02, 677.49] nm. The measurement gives 17.29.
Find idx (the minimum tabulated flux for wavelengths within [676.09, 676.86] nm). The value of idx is 17.42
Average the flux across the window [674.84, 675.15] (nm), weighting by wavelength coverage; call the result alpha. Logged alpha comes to 17.8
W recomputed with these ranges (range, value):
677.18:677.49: 17.6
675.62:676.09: 18.2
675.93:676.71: 17.6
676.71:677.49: 17.5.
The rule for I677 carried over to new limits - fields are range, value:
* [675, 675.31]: 17.89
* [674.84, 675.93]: 17.78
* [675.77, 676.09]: 17.98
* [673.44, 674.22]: 17.59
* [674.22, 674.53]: 17.77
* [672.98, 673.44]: 17.39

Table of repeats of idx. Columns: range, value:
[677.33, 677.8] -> 17.71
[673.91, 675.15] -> 17.73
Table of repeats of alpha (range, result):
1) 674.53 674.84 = 17.8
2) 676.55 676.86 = 17.4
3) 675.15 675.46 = 18.2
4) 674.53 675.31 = 17.9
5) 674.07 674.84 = 17.8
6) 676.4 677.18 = 17.4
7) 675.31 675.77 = 18.4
